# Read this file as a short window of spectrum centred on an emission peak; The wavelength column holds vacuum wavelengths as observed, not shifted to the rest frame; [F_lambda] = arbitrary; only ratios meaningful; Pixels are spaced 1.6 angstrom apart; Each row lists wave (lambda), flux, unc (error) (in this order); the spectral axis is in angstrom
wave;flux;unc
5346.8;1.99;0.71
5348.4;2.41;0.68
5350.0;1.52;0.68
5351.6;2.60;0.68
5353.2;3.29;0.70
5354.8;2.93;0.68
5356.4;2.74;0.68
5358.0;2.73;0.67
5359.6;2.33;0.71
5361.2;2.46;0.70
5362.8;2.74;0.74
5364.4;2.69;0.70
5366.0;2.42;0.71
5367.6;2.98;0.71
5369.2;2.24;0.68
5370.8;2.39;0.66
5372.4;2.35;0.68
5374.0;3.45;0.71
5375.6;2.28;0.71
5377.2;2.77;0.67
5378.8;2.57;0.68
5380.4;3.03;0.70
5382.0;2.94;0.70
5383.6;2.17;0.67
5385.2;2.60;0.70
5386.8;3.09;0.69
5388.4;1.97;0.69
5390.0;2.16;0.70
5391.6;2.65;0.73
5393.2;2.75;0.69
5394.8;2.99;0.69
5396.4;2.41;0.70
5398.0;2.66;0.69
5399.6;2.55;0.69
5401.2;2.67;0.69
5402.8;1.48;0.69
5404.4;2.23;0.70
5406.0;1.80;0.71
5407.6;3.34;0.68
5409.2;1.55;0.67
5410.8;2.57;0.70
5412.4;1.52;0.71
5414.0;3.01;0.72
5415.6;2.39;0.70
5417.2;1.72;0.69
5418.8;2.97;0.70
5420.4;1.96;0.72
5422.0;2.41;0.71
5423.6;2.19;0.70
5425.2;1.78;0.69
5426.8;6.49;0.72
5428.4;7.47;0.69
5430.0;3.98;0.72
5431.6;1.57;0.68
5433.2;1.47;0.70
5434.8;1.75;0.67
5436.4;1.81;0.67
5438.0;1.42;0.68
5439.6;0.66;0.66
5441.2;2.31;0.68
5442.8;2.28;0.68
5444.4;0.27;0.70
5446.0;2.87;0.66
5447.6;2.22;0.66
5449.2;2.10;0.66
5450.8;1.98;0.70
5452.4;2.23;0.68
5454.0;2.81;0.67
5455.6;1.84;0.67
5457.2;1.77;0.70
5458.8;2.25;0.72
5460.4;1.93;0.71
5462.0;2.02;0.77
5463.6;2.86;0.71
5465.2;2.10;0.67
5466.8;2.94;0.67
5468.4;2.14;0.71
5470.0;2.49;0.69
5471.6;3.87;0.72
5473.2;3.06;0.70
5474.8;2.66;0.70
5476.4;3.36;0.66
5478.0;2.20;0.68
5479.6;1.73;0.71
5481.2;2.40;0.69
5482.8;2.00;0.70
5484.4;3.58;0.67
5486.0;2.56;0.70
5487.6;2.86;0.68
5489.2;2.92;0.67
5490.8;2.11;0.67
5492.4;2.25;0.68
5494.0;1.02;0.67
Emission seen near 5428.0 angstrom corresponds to H-beta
